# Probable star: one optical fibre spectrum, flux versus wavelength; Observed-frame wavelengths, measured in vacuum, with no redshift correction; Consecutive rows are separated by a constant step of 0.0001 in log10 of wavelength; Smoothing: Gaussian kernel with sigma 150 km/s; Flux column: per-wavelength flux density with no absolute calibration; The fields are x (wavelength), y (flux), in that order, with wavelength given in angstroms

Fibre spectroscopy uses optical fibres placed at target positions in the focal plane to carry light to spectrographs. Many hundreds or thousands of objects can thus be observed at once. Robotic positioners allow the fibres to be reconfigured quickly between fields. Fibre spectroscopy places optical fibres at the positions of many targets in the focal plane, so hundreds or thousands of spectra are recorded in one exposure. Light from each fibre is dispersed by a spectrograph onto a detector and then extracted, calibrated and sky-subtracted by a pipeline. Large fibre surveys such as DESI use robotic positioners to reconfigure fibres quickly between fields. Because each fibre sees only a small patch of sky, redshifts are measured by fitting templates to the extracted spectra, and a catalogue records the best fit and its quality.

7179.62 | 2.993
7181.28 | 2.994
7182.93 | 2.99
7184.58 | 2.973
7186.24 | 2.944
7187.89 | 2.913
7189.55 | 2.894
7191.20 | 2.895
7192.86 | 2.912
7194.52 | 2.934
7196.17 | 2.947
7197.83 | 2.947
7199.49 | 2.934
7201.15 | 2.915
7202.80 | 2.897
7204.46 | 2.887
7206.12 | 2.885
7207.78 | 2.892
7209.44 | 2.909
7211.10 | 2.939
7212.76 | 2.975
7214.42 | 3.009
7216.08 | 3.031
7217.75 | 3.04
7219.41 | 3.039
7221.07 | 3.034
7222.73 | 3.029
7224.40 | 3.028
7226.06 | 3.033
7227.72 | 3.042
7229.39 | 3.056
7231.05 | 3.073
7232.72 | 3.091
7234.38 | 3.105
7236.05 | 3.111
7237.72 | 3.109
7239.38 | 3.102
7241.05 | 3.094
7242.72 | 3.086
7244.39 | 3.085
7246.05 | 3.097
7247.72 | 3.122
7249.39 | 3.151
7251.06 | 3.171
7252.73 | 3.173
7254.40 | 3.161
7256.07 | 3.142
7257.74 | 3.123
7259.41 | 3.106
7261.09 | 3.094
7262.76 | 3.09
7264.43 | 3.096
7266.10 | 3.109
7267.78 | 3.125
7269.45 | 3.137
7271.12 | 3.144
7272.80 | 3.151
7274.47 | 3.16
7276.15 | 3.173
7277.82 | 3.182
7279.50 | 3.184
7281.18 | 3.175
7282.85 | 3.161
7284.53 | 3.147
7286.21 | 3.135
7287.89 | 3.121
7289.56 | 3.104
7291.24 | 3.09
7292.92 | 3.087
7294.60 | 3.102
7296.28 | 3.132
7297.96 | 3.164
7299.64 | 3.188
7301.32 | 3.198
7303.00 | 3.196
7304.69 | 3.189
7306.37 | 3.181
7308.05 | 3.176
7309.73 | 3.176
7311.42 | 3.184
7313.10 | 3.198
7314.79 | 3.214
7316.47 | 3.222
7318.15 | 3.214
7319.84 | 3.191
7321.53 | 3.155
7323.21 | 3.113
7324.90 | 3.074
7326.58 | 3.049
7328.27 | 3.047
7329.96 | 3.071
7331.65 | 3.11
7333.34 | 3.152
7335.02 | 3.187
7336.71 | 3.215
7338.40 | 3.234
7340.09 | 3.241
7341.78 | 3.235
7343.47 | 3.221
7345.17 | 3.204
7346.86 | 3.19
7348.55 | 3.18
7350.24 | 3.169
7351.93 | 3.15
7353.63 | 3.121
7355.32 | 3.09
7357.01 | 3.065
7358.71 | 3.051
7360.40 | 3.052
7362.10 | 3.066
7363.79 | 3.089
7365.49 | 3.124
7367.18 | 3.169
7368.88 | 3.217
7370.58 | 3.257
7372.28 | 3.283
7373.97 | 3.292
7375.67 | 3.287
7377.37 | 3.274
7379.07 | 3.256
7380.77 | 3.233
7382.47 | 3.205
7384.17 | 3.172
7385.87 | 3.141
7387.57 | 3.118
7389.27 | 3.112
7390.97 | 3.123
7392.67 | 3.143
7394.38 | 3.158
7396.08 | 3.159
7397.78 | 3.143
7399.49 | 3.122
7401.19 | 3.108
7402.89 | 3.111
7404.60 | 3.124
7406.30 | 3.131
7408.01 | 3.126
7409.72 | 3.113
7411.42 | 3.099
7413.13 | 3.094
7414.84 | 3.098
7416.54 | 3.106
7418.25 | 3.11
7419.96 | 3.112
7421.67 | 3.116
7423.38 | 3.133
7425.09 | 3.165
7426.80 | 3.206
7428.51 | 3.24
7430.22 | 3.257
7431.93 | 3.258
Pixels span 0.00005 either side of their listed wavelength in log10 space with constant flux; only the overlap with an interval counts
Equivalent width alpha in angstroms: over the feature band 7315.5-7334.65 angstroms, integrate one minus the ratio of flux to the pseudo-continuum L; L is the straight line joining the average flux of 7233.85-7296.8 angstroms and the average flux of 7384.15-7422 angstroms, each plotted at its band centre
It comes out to 0.0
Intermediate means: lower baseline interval 3.13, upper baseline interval 3.12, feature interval 3.13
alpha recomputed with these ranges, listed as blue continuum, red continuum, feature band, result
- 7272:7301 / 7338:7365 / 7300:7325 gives -0.3 angstroms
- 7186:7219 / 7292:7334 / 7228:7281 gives -1.5 angstroms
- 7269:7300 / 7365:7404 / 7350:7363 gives 0.3 angstroms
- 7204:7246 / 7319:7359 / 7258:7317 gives -1.1 angstroms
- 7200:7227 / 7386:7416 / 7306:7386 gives -2.4 angstroms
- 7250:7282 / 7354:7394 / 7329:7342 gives -0.1 angstroms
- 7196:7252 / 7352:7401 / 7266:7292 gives -0.6 angstroms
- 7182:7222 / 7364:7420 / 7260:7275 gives -0.5 angstroms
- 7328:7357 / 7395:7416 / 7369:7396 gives -0.6 angstroms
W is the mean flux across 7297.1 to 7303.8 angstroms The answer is 3.19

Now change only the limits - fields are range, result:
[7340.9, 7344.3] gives 3.23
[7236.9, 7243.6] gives 3.1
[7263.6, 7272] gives 3.12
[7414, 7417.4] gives 3.11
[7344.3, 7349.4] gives 3.19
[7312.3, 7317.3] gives 3.21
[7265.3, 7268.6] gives 3.11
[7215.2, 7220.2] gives 3.03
